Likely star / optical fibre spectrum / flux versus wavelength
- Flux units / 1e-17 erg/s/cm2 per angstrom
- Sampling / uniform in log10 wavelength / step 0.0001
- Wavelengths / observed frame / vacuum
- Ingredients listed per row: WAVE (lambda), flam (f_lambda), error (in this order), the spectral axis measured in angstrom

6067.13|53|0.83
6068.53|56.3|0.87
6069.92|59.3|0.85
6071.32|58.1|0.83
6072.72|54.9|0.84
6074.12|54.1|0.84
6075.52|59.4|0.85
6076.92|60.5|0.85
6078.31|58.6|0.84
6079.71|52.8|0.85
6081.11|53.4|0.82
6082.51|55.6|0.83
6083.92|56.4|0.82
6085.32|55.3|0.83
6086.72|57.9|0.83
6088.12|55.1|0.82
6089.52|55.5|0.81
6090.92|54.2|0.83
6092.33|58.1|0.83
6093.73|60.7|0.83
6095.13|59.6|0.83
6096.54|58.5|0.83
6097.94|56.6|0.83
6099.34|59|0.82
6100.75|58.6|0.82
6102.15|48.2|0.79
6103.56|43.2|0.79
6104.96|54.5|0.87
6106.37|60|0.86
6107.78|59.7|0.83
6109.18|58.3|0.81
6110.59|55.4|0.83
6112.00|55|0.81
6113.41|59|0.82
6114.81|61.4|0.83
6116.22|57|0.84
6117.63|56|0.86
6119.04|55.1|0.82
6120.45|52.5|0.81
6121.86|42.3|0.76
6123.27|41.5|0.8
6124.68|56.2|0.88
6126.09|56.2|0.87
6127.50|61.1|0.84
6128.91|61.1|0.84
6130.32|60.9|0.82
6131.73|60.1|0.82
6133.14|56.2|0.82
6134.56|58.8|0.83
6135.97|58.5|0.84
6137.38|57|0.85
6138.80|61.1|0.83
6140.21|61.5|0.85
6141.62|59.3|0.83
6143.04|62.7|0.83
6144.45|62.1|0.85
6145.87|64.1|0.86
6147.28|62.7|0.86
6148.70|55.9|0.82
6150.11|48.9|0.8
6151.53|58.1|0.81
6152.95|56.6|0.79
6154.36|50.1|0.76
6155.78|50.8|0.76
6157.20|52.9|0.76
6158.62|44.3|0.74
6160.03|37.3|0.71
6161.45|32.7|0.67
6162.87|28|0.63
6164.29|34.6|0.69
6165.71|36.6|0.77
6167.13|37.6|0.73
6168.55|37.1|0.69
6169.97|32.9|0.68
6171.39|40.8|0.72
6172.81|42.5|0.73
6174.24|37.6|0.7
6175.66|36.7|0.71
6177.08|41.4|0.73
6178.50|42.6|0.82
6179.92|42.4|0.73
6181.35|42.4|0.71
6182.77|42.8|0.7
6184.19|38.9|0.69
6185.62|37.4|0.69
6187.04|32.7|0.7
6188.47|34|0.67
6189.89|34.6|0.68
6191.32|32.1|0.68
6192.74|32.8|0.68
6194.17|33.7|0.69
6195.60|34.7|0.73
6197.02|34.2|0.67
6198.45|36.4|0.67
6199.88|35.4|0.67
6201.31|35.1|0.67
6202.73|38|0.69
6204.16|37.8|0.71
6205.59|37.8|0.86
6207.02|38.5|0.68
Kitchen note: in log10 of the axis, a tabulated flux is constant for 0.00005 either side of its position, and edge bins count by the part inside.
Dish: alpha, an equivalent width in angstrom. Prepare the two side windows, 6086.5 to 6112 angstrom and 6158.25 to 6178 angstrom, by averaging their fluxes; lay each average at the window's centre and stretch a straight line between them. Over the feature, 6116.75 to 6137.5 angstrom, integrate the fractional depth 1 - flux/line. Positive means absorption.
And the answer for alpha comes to -3.09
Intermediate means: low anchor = 56.2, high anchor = 37.1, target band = 55.5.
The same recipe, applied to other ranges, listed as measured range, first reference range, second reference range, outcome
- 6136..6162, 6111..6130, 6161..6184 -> -4.9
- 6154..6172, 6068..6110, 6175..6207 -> 1.3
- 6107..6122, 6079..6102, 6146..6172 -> -1.1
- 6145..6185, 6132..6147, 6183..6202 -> 3.5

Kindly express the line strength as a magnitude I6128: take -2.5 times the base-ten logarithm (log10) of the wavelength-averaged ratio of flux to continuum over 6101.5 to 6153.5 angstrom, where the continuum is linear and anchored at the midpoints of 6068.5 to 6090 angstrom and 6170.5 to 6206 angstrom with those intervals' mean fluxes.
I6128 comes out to -0.186 mag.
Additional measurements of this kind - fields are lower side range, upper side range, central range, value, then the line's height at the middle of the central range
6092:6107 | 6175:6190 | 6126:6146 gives -0.23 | 48.5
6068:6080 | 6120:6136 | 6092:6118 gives -0.01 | 56.2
